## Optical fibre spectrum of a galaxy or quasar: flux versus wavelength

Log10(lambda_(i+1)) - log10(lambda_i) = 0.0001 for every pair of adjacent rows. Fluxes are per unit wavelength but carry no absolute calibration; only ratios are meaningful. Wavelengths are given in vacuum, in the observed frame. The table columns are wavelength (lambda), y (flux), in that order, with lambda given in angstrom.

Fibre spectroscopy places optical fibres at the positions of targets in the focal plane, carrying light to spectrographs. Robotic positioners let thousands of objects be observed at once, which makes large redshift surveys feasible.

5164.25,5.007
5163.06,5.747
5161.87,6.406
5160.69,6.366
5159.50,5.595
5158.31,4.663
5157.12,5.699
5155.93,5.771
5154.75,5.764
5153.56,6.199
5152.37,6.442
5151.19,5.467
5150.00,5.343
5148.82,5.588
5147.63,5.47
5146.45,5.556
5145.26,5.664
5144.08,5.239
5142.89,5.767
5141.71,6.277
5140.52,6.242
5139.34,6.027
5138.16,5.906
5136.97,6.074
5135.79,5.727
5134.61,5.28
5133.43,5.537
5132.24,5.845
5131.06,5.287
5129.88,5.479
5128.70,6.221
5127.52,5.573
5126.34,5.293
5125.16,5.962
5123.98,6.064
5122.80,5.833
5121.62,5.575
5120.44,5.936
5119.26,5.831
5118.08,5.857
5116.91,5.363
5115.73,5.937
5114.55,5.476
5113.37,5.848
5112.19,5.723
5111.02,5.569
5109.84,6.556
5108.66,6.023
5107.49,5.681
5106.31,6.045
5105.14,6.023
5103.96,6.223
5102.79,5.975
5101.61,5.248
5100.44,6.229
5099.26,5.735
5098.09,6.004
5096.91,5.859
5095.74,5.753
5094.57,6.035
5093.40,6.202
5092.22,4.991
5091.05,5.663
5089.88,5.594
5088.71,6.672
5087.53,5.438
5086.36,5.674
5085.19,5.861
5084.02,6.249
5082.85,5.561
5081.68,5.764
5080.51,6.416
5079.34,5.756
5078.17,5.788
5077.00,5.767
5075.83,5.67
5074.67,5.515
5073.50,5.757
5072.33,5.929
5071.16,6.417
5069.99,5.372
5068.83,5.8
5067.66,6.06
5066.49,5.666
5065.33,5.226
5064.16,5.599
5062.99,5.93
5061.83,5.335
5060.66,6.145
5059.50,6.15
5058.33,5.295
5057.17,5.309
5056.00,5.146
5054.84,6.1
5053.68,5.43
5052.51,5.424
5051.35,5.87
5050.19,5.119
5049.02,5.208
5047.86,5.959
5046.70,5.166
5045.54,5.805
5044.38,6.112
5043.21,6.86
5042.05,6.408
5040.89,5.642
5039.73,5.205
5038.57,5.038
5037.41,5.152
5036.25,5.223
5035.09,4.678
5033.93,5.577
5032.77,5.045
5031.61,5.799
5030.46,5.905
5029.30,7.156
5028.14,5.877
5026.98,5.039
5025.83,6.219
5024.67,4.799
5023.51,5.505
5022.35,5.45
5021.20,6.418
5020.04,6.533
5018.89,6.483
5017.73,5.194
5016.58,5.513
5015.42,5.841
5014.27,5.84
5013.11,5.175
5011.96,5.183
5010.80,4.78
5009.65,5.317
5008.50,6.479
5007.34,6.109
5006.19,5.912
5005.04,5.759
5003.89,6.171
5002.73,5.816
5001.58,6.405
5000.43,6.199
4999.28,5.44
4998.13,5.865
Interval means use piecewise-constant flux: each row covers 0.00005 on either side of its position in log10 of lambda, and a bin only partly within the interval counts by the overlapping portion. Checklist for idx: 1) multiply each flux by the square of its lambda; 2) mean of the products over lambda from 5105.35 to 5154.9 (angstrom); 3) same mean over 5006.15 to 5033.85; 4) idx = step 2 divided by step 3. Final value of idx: 1.1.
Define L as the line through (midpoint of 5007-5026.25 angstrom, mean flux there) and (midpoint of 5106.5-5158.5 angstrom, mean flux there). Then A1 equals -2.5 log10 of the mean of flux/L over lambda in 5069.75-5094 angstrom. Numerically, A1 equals -0.018 mag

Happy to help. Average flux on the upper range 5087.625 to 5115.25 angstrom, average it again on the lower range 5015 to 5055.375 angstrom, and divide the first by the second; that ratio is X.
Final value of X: 1.03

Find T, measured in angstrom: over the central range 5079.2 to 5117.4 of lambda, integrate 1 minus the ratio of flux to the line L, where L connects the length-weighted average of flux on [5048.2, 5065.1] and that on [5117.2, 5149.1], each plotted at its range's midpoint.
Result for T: -1.28 angstrom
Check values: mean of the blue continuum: 5.57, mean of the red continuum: 5.74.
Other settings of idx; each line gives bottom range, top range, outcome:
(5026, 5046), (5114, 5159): 1.05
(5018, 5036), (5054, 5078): 1.01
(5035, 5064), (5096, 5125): 1.07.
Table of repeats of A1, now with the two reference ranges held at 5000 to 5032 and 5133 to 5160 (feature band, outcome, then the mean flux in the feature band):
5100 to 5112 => -0.038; 5.95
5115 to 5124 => -0.009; 5.78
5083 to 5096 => -0.013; 5.82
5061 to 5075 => 0.009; 5.73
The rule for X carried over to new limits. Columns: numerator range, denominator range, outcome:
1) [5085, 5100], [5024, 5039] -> 1.05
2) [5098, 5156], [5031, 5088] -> 1.02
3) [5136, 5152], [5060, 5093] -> 1.00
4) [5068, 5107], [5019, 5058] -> 1.04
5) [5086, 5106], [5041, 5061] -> 1.02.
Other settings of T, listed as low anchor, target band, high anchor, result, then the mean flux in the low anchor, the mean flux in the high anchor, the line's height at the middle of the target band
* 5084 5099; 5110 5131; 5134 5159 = 0.1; 5.83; 5.72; 5.77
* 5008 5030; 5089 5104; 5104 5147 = -0.1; 5.72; 5.79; 5.77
